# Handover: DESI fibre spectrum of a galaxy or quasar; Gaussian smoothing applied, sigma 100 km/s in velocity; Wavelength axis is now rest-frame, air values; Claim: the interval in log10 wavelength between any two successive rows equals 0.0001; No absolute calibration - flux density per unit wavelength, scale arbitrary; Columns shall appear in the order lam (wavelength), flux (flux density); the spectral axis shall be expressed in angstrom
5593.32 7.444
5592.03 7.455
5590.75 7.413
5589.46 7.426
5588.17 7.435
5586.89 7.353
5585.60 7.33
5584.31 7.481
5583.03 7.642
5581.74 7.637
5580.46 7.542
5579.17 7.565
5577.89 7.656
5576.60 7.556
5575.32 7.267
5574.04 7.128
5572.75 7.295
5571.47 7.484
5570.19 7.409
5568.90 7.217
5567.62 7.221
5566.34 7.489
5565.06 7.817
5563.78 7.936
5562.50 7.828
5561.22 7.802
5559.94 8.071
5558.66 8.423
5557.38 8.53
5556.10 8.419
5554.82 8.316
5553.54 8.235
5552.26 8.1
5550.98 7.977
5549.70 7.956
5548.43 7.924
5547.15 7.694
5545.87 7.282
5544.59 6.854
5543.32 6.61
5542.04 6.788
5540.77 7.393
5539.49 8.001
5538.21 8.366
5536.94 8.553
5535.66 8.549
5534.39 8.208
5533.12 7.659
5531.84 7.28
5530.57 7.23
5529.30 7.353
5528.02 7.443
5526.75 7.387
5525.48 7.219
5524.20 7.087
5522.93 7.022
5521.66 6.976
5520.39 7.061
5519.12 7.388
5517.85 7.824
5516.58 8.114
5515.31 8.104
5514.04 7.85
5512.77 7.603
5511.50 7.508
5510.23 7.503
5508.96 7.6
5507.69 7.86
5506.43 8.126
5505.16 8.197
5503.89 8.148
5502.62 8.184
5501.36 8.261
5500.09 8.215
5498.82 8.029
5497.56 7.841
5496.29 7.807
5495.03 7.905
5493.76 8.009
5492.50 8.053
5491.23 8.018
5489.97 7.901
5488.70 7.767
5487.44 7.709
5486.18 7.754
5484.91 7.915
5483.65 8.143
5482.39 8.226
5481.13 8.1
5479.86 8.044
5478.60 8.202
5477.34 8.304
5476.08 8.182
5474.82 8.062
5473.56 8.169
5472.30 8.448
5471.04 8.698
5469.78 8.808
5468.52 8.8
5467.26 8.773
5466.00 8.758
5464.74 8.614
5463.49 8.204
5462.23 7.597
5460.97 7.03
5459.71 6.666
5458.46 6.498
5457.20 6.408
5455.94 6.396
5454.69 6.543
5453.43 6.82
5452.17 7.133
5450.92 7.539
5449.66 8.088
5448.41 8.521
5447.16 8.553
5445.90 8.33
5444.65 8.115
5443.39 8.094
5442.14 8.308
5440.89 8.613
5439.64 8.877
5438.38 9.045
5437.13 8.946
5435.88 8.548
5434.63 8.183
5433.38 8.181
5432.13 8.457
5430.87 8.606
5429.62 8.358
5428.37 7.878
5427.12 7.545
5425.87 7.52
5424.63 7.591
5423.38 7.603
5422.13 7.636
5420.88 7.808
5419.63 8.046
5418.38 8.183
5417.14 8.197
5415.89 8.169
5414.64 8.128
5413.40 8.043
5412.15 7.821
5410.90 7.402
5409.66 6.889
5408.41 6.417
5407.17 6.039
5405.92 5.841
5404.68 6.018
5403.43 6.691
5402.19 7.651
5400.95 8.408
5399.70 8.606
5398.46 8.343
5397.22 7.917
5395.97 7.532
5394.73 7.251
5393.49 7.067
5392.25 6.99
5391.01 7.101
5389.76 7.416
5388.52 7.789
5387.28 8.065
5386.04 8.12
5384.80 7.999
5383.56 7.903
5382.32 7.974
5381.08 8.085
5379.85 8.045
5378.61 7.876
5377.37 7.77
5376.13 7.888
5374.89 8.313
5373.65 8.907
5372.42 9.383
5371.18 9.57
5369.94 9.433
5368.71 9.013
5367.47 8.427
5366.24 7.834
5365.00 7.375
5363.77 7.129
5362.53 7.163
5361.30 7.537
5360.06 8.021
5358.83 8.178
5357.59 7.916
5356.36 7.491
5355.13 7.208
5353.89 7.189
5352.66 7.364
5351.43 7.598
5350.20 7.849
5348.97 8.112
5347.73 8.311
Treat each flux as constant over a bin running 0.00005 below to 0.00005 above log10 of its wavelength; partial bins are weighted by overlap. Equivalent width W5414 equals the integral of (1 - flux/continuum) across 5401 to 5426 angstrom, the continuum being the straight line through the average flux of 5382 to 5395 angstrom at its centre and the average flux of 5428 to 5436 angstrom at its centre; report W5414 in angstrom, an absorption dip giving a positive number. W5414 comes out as 1.9 angstrom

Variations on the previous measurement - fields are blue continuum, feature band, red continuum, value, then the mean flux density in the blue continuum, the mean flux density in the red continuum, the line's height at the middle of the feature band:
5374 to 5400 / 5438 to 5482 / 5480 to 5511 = -0.33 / 7.81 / 7.97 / 7.92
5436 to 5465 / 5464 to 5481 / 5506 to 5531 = -1.64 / 7.78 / 7.51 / 7.69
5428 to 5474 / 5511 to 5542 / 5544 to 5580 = 0.84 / 8.04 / 7.73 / 7.83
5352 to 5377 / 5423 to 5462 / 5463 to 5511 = 1.32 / 8.06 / 8.14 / 8.11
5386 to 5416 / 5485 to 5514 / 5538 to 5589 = -1.38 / 7.4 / 7.64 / 7.55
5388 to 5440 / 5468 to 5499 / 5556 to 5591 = -1.77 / 7.73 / 7.61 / 7.68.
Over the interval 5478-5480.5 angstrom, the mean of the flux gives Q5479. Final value 8.1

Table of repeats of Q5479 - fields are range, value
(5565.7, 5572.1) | 7.36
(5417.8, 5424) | 7.84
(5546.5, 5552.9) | 7.93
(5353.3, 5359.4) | 7.59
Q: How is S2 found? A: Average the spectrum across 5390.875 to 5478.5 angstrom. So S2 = 7.82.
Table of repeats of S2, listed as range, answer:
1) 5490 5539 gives 7.78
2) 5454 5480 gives 7.86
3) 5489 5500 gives 7.95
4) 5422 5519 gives 7.98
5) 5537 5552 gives 7.59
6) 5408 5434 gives 7.84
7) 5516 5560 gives 7.69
